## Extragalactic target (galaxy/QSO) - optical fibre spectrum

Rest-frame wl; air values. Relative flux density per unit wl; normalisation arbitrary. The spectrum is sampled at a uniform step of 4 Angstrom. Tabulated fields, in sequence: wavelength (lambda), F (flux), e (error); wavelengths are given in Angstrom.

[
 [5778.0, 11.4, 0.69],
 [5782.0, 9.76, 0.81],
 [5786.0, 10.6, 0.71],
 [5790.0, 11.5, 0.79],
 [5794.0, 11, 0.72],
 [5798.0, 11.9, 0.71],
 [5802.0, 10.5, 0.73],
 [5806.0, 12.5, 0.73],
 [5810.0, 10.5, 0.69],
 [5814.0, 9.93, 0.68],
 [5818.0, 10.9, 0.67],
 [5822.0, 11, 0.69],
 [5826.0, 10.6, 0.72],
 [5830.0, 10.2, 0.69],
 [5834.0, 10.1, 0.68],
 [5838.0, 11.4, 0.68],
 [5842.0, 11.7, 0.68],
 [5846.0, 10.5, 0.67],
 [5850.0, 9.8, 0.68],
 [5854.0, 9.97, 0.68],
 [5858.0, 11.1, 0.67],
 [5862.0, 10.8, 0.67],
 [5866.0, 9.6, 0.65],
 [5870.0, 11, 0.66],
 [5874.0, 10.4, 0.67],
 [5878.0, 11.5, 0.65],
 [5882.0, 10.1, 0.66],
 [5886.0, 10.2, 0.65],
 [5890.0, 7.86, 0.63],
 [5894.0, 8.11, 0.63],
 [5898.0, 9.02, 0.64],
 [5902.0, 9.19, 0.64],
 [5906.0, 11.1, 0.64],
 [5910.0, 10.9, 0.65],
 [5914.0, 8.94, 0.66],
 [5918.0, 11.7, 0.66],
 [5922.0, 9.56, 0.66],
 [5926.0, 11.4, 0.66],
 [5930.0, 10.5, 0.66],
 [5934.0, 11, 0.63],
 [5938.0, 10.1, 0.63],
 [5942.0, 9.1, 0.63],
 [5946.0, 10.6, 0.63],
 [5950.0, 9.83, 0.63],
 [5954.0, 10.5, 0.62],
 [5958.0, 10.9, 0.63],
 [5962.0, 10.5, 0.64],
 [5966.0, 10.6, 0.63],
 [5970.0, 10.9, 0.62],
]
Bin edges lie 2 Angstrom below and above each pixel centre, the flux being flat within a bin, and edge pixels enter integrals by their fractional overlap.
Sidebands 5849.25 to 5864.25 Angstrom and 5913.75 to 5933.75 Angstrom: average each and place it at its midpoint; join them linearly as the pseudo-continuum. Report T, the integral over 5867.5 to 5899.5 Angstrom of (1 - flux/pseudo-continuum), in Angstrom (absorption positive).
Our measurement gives 2.2 Angstrom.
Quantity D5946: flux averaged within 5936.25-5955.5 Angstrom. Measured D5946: 10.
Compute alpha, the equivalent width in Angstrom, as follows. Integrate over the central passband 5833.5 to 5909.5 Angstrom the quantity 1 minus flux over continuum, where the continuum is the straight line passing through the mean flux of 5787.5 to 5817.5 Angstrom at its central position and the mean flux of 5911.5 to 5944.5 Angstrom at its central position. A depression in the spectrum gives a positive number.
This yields 3.33 Angstrom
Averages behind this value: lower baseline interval 11.1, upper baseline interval 10.3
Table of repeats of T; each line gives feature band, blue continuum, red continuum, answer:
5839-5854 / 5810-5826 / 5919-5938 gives 0.0 Angstrom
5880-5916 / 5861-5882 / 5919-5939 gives 3.8 Angstrom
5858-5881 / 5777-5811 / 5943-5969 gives 0.2 Angstrom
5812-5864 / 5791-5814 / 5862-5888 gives 1.1 Angstrom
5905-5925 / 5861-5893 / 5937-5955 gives -0.8 Angstrom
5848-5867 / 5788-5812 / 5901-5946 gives 1.0 Angstrom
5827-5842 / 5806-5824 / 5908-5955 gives 0.0 Angstrom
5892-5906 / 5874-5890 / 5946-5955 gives 1.5 Angstrom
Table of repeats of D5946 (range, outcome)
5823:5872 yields 10.6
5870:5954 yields 10.1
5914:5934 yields 10.6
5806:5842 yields 10.7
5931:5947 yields 10.2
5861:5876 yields 10.4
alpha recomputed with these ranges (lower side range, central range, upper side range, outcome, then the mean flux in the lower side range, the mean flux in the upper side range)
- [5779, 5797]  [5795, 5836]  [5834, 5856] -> -0.4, 10.8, 10.6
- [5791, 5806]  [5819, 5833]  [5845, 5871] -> 0.4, 11.3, 10.4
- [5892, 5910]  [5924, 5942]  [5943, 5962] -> -0.9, 9.53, 10.4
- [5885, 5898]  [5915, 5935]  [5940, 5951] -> -2.8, 8.66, 9.84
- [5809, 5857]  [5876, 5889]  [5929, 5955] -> 0.0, 10.6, 10.2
